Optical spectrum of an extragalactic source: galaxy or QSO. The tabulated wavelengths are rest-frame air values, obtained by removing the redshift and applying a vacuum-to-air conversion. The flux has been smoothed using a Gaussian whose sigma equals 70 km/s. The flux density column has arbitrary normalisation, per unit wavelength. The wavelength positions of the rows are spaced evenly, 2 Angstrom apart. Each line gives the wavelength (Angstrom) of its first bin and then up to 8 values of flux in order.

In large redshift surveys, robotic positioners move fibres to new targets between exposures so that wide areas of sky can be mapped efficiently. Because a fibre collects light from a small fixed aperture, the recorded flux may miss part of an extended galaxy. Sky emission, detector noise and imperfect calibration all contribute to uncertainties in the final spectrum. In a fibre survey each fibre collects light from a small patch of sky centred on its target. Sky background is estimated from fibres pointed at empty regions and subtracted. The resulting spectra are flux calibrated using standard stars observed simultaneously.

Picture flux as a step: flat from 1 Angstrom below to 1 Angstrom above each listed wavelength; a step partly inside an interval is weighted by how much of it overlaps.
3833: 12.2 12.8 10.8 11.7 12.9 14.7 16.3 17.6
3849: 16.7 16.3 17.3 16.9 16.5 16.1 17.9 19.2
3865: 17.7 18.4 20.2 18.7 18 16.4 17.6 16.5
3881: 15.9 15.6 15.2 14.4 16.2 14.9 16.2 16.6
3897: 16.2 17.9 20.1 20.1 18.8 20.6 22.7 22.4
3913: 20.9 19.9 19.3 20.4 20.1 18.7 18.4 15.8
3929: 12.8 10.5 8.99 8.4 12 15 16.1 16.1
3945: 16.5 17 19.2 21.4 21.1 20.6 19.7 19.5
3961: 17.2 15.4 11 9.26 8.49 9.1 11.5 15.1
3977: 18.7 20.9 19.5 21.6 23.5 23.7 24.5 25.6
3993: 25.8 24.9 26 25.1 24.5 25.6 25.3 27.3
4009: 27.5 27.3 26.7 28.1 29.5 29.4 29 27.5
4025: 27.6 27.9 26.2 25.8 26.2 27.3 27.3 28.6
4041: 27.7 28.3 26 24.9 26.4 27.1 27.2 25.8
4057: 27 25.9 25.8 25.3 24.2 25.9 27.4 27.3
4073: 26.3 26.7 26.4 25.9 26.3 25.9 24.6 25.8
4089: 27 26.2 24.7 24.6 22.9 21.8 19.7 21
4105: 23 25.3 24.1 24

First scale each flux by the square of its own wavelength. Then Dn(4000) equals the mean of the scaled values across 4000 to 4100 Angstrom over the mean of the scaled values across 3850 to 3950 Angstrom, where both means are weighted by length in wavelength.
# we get 1.67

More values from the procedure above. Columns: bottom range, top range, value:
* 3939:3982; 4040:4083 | 1.70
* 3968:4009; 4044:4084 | 1.26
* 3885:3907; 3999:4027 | 1.68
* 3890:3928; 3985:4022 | 1.46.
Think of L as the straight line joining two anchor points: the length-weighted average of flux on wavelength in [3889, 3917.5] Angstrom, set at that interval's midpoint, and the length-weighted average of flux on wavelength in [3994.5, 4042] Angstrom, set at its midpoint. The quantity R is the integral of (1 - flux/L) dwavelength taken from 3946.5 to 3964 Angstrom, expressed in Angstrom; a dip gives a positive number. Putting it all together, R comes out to 2.7 Angstrom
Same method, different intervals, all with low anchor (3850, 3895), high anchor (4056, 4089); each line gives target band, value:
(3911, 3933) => 1.86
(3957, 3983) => 7.65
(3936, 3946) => 2.45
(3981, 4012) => -3.32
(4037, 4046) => -1.08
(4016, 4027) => -2.23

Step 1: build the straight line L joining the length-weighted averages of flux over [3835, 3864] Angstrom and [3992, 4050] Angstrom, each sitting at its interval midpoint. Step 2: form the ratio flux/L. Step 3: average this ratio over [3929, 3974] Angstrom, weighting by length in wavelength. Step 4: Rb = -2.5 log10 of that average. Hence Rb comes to 0.45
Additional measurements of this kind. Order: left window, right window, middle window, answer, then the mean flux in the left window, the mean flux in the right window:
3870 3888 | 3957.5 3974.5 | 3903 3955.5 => -0.21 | 16.5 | 13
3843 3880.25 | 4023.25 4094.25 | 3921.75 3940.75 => 0.45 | 17.4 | 26.4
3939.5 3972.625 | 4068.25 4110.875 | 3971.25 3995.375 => -0.16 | 16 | 24.9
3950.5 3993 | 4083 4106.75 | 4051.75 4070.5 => -0.17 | 18.1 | 23.9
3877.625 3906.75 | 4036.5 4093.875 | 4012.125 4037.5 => -0.15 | 16.9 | 26.3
